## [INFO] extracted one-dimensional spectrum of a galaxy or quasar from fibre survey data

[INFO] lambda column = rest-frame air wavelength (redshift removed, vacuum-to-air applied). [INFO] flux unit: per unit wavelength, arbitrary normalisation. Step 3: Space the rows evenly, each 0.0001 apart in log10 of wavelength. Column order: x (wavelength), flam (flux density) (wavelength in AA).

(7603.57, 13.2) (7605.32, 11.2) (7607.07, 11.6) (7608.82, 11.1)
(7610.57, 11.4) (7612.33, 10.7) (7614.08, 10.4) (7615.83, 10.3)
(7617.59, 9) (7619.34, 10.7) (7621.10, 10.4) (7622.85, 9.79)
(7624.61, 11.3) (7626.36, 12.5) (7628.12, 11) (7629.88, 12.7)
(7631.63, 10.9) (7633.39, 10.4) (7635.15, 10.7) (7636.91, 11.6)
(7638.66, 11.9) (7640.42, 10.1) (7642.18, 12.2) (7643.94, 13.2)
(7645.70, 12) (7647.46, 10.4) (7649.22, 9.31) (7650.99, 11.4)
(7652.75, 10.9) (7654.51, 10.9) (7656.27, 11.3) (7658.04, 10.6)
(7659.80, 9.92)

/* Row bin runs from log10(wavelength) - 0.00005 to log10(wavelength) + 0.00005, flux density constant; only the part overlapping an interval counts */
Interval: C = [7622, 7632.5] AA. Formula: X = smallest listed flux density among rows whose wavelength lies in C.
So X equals 9.79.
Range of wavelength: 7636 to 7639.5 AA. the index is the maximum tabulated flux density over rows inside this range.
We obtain 11.9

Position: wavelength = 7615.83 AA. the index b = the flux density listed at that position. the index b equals 10.3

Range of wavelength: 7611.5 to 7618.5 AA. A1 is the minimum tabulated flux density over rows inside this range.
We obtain 9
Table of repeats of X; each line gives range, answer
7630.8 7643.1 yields 10.1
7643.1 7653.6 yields 9.31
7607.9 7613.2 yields 10.7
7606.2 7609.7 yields 11.1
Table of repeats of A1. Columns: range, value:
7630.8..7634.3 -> 10.4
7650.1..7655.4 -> 10.9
